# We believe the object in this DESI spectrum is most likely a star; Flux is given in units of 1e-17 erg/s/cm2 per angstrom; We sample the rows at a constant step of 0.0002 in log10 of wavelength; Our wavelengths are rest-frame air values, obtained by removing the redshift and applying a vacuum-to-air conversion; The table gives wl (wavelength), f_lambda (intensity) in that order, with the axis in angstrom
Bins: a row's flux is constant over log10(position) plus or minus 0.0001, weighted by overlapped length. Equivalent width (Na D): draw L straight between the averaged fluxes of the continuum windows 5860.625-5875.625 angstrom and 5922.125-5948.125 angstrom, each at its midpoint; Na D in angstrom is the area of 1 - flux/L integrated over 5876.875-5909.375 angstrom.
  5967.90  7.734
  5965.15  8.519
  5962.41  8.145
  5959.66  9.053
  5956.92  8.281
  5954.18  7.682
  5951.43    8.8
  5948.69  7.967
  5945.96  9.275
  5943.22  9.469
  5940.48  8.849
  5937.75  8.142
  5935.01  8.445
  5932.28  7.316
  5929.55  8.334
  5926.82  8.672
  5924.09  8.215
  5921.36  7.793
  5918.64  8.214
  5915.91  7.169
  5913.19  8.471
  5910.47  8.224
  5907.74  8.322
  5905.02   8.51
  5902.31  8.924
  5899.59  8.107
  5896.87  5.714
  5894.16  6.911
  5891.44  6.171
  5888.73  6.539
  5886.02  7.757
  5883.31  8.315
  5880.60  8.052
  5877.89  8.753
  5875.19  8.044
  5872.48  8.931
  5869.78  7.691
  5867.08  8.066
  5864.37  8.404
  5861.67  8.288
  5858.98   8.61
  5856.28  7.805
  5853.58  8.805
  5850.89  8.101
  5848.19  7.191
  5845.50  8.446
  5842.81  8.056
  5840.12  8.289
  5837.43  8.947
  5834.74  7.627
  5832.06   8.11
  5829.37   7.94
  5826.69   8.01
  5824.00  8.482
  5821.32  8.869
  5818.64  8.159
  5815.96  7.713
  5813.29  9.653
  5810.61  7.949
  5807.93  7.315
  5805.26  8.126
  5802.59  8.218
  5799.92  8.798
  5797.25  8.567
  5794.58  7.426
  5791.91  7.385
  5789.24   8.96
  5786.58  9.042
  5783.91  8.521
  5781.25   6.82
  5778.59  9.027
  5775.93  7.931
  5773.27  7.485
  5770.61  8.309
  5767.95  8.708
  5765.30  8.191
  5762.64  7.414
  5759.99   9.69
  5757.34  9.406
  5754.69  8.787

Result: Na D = 2.6 angstrom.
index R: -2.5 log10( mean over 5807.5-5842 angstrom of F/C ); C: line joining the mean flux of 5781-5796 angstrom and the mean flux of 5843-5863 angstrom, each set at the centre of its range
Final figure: -0.01 mag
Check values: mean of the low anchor 8.11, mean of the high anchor 8.17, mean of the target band 8.26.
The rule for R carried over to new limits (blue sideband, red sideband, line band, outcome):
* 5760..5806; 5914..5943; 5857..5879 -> -0.02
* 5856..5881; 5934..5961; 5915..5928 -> 0.06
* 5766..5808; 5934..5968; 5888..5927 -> 0.10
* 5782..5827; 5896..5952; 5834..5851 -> 0.02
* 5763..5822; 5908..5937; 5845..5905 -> 0.03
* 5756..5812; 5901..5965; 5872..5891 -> 0.05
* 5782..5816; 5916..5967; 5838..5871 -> 0.02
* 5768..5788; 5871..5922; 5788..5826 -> -0.02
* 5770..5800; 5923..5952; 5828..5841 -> 0.01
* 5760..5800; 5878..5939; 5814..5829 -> -0.03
